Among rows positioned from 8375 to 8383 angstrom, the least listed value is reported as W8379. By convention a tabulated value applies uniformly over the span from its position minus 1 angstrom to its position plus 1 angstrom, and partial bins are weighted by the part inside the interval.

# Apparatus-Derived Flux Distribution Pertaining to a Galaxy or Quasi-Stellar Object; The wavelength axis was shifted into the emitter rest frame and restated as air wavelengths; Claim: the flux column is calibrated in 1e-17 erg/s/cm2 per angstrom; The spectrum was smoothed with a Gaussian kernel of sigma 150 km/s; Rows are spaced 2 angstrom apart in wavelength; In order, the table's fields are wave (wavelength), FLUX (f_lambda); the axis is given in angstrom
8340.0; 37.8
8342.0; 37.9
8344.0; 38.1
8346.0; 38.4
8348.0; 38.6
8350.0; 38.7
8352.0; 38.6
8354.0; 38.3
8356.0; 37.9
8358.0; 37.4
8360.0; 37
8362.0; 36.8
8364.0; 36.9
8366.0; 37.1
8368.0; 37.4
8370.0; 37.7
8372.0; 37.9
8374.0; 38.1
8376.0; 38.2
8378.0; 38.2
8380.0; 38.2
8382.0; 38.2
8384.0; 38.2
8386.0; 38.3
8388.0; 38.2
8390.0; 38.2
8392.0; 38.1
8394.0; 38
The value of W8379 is 38.2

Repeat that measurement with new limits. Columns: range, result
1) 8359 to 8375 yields 36.8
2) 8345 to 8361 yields 37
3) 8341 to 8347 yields 37.9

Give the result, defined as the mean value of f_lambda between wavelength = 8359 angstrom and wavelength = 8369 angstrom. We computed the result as 37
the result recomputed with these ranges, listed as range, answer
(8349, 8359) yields 38.2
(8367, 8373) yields 37.7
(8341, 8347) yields 38.1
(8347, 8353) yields 38.6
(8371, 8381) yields 38.1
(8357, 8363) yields 37.1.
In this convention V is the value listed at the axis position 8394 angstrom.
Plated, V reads 38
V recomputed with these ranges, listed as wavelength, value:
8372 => 37.9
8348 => 38.6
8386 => 38.3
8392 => 38.1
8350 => 38.7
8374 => 38.1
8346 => 38.4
